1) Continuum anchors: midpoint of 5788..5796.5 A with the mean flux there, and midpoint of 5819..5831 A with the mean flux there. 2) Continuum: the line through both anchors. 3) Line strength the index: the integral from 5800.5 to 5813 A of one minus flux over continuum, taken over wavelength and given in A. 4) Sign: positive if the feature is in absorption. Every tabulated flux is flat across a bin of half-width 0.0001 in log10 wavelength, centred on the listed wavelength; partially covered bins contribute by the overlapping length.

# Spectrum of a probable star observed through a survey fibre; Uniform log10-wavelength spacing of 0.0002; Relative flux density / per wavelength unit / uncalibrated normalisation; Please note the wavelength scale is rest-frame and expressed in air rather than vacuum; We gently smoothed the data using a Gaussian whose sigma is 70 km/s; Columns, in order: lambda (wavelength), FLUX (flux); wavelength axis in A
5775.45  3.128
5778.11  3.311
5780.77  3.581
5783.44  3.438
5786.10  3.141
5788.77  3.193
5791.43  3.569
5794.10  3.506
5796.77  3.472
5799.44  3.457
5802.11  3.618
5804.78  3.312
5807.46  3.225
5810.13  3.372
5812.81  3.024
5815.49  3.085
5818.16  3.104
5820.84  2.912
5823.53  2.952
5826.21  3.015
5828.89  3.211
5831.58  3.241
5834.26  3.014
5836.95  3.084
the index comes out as -0.3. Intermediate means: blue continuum 3.45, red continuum 3.04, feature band 3.34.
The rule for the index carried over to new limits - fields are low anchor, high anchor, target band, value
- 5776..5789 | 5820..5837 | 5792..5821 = -1.00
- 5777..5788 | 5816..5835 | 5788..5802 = -0.82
